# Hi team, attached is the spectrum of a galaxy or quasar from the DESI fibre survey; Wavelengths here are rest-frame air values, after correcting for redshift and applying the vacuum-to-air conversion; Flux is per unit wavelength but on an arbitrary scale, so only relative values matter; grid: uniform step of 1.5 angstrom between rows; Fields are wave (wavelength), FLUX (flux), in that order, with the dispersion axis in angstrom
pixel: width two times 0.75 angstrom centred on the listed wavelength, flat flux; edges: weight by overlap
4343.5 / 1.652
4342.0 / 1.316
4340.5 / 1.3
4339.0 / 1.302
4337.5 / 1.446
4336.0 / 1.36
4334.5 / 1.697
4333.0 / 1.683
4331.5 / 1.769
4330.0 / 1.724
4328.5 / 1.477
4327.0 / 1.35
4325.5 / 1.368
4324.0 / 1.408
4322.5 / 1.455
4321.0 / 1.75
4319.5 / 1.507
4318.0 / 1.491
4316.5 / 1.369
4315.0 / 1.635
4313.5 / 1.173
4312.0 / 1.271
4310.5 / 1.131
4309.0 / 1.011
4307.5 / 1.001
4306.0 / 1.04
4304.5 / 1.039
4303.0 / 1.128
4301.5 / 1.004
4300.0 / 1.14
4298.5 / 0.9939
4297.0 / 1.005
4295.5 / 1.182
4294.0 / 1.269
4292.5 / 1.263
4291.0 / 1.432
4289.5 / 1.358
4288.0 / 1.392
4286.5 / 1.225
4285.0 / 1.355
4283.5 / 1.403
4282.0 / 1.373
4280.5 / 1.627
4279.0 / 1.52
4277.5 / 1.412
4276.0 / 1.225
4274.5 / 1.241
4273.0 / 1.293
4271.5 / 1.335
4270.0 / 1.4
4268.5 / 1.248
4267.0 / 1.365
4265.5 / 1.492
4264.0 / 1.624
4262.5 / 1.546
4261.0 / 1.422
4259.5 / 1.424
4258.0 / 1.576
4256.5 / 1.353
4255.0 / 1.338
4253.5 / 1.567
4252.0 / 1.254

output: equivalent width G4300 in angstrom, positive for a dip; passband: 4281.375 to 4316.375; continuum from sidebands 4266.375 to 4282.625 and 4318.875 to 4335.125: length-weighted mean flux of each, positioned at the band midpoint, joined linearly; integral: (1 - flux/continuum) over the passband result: 5.8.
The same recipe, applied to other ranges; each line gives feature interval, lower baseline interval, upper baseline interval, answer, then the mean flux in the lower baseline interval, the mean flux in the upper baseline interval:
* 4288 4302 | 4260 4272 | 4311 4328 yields 2.3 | 1.43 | 1.43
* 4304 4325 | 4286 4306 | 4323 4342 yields 0.5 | 1.18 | 1.48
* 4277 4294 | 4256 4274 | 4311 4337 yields 0.7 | 1.42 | 1.5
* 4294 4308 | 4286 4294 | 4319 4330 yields 3.1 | 1.33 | 1.49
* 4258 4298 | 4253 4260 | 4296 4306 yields -3.5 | 1.45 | 1.05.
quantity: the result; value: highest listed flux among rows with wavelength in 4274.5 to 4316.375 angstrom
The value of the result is 1.635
